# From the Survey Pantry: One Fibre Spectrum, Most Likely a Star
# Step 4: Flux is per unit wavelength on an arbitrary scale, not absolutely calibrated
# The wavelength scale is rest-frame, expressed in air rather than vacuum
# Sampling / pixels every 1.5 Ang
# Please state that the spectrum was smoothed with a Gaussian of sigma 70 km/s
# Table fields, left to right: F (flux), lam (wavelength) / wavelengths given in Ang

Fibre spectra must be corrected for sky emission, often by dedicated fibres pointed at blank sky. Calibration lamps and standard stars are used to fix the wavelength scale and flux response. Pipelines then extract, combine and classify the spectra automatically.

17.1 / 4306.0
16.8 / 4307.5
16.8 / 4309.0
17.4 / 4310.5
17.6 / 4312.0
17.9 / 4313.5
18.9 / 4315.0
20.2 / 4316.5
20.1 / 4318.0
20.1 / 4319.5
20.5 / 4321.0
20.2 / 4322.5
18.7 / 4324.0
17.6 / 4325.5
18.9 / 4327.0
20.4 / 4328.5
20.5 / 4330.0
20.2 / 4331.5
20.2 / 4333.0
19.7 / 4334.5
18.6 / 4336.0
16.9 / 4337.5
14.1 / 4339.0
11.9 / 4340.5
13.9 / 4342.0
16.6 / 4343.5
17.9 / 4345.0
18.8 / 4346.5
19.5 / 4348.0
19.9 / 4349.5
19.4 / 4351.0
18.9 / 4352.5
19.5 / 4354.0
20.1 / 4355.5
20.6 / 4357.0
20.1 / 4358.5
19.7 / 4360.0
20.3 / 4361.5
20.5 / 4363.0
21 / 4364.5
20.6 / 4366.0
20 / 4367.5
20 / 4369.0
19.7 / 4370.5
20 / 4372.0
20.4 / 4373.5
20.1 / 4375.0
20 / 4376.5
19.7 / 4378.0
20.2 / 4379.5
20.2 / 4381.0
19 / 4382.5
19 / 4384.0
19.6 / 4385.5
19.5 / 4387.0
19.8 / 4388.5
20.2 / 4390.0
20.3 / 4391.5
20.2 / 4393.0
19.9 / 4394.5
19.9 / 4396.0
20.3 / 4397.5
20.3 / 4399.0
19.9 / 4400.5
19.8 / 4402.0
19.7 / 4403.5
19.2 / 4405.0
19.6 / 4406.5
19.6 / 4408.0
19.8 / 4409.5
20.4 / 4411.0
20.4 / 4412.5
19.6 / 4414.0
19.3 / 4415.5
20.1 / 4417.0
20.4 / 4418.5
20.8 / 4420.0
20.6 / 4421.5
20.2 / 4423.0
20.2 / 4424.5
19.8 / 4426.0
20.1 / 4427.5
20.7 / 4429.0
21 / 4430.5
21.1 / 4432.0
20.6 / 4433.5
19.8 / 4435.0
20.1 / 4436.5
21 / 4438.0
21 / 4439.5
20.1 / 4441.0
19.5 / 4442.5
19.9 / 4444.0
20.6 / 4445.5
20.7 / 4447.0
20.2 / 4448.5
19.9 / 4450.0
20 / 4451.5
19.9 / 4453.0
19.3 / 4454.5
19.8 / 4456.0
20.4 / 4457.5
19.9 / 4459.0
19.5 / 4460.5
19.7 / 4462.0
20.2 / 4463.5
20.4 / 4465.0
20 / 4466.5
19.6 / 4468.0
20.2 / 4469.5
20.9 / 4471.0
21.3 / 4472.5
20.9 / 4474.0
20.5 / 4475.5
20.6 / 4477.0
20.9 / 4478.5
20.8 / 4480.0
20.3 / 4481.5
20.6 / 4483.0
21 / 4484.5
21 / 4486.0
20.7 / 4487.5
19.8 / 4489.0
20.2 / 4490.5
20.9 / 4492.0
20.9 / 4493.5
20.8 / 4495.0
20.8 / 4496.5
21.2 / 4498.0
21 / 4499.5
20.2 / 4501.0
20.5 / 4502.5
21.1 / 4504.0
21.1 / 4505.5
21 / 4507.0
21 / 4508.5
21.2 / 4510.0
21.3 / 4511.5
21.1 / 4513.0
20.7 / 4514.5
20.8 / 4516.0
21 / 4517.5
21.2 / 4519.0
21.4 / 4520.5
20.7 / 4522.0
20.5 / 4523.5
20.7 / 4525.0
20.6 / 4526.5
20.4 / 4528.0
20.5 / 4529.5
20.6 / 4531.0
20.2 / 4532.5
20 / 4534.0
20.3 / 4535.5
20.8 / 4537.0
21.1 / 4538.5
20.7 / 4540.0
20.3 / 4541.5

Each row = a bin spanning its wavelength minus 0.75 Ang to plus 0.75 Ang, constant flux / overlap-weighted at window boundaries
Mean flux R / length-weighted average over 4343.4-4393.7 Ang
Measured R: 19.8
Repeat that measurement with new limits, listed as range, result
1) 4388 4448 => 20.2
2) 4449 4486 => 20.3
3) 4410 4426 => 20.2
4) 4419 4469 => 20.2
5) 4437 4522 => 20.5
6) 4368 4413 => 19.9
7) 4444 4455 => 20.1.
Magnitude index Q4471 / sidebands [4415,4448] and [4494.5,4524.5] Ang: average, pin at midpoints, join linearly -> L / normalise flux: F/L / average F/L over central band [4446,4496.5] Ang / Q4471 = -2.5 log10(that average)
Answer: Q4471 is 0.01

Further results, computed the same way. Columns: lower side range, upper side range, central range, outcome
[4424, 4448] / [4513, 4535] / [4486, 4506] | -0.01 mag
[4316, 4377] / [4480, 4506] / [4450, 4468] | 0.02 mag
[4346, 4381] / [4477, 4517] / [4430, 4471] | 0.02 mag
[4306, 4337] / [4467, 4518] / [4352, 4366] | -0.04 mag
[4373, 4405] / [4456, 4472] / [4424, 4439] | -0.02 mag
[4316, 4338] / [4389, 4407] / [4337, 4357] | 0.12 mag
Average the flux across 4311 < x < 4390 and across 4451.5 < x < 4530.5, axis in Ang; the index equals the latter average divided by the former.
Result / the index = 1.1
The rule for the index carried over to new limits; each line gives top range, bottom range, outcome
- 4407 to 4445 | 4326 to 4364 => 1.08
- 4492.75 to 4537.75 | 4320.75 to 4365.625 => 1.10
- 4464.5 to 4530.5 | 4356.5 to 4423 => 1.04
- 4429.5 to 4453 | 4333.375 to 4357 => 1.14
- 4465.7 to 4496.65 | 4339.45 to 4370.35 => 1.09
